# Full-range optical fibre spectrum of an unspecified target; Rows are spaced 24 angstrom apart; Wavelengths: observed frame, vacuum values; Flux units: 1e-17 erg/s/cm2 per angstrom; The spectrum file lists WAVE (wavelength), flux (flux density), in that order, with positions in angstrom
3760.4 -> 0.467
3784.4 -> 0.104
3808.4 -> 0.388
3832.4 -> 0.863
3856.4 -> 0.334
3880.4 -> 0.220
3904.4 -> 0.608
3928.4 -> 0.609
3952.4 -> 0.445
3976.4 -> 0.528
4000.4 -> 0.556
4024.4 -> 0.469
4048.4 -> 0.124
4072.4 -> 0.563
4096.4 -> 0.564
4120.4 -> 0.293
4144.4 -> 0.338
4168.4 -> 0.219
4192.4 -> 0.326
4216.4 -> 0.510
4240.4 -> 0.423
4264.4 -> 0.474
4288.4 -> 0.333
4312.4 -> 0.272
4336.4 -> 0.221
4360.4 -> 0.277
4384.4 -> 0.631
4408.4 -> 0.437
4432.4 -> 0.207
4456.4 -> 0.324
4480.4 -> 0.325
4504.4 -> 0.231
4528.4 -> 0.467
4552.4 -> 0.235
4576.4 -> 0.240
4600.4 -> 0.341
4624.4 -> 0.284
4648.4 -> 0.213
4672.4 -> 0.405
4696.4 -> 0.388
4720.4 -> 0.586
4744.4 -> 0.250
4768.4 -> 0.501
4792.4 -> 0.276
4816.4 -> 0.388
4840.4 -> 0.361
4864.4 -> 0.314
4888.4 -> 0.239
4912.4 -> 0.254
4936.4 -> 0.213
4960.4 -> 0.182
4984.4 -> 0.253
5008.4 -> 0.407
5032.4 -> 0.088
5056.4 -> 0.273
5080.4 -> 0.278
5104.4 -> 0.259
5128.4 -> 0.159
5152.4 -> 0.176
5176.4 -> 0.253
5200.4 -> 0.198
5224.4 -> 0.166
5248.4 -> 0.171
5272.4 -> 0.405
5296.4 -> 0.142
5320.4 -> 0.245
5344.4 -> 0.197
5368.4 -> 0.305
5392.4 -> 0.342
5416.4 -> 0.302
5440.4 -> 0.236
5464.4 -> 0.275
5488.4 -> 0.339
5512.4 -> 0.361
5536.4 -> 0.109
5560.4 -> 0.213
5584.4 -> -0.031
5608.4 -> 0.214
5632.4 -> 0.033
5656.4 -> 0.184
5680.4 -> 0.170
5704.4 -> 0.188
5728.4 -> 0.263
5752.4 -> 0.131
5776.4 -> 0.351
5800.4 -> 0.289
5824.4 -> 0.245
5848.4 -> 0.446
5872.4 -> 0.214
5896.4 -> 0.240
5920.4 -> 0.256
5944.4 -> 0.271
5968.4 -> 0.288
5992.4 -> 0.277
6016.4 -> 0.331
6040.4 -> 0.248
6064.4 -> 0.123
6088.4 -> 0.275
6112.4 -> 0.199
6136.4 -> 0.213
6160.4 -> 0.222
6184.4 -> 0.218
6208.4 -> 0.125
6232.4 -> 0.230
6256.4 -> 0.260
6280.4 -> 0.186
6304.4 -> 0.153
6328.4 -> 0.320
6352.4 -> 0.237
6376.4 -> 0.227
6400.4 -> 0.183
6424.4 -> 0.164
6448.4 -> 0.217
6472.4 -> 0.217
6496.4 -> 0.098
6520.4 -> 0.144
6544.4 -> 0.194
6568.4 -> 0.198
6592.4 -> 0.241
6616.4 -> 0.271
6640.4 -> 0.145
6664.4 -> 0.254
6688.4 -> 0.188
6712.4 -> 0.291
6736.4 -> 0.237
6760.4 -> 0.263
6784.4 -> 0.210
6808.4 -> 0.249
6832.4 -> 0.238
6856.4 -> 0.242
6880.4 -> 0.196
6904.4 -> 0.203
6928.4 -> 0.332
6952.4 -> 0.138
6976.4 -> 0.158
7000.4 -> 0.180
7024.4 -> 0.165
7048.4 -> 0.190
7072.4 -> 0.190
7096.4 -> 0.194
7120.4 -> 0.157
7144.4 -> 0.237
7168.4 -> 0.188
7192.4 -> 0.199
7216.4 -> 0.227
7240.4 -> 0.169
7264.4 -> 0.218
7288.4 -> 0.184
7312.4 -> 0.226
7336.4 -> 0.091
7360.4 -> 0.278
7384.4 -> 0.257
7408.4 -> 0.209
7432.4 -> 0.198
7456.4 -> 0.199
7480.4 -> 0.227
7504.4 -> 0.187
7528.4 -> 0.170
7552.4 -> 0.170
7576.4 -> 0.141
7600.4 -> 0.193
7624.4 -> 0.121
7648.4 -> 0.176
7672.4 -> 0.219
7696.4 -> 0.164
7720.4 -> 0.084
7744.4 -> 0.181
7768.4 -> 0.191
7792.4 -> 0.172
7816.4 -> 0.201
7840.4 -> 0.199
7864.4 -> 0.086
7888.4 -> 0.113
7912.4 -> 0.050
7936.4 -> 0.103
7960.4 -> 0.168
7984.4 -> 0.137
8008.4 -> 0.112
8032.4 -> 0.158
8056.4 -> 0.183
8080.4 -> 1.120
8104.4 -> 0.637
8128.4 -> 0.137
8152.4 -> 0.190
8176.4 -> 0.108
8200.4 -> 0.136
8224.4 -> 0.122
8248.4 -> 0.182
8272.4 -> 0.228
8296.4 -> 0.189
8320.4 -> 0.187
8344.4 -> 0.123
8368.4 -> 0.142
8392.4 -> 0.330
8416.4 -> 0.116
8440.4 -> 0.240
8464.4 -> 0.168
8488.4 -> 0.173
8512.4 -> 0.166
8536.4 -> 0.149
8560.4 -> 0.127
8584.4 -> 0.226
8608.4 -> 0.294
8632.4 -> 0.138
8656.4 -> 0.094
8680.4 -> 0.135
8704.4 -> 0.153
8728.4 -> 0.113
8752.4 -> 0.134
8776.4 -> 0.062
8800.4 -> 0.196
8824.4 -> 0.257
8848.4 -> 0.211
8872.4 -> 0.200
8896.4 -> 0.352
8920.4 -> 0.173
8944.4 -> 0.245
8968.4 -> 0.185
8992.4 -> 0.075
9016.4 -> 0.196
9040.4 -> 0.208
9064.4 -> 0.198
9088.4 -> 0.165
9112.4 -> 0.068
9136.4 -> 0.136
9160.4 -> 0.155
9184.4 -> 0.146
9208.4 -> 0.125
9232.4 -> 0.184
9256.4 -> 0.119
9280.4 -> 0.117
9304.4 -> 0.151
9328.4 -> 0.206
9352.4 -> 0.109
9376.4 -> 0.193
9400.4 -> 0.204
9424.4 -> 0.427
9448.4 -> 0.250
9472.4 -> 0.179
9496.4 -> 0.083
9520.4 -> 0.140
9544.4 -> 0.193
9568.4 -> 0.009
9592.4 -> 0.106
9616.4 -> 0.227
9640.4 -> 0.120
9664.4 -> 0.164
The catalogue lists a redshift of 1.170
